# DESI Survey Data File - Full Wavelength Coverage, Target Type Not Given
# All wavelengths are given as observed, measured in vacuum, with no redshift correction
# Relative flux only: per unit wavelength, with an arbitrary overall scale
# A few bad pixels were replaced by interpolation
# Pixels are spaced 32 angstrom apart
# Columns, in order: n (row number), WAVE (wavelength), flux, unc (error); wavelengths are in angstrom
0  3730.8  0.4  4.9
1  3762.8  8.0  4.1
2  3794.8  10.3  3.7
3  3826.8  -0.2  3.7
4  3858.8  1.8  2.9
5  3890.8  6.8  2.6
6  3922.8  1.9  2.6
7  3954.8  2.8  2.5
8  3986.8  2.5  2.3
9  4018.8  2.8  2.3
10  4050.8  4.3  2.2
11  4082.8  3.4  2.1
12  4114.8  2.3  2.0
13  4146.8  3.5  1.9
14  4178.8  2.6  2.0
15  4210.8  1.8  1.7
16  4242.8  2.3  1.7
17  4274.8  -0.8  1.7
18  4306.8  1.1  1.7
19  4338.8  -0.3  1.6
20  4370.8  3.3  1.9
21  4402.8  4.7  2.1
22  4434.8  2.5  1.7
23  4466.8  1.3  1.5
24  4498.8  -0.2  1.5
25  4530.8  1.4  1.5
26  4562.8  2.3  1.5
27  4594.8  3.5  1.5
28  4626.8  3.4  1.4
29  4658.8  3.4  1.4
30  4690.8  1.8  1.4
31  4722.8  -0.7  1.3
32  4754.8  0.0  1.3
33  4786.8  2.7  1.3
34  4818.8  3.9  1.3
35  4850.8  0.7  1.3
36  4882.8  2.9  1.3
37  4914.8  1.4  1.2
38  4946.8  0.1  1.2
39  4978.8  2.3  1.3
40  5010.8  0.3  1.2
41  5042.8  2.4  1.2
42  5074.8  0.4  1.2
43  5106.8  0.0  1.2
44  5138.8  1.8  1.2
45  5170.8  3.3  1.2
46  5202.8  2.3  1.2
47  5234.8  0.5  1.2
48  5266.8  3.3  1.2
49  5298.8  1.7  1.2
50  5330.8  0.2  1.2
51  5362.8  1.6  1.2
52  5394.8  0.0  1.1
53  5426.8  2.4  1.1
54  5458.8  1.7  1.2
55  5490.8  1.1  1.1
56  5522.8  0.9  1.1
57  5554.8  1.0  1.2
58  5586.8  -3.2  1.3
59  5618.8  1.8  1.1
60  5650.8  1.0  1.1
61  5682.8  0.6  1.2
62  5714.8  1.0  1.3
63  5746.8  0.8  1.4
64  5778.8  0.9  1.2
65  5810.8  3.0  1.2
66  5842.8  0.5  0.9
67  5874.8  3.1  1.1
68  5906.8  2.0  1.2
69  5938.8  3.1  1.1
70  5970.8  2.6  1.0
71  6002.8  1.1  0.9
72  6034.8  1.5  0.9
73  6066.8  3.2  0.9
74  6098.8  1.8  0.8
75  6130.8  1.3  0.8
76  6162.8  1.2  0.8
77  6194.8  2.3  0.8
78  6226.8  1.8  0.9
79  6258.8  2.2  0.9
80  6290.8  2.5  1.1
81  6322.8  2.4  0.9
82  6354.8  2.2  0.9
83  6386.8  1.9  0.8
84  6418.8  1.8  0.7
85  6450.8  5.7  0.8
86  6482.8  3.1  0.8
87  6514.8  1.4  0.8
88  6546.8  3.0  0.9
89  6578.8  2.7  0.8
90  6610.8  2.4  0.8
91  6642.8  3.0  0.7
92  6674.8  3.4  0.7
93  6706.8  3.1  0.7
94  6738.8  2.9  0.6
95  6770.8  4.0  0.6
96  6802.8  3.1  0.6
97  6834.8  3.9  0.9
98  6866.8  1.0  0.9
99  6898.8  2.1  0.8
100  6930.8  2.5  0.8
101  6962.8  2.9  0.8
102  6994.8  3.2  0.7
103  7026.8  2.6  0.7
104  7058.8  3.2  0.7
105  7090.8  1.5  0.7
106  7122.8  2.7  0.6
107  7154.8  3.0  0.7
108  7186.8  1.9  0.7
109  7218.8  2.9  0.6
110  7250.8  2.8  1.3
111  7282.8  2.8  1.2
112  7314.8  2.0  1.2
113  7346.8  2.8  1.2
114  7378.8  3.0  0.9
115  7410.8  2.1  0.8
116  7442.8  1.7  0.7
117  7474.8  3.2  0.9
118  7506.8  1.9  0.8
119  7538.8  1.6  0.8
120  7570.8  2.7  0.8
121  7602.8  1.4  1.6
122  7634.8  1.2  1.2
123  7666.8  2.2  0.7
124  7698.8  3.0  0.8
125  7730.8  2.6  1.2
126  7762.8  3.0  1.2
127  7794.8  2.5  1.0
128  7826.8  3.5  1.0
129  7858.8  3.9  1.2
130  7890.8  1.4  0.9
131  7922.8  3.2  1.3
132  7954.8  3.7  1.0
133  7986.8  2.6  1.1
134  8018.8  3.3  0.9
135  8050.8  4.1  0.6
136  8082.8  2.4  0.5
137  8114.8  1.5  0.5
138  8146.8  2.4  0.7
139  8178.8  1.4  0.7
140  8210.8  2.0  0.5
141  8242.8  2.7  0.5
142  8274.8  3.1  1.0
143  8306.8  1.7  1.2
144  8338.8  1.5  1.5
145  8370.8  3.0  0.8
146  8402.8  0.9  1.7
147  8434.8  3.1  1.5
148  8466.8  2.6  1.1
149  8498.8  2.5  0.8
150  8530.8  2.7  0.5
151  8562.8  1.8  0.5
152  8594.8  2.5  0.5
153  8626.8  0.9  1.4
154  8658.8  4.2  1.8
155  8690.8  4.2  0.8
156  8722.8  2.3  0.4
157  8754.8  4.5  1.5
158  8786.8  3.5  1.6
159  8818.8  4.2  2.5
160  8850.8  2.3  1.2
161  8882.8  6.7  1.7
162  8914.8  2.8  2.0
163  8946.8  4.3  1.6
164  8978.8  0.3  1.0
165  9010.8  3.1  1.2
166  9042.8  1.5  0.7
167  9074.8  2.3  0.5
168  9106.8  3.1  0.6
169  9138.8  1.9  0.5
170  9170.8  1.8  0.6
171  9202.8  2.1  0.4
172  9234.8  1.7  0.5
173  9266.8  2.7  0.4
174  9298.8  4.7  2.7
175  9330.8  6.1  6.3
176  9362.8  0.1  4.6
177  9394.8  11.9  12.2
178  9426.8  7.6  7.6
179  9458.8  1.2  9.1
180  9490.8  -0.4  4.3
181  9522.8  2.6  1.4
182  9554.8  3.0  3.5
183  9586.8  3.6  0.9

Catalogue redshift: 0.733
